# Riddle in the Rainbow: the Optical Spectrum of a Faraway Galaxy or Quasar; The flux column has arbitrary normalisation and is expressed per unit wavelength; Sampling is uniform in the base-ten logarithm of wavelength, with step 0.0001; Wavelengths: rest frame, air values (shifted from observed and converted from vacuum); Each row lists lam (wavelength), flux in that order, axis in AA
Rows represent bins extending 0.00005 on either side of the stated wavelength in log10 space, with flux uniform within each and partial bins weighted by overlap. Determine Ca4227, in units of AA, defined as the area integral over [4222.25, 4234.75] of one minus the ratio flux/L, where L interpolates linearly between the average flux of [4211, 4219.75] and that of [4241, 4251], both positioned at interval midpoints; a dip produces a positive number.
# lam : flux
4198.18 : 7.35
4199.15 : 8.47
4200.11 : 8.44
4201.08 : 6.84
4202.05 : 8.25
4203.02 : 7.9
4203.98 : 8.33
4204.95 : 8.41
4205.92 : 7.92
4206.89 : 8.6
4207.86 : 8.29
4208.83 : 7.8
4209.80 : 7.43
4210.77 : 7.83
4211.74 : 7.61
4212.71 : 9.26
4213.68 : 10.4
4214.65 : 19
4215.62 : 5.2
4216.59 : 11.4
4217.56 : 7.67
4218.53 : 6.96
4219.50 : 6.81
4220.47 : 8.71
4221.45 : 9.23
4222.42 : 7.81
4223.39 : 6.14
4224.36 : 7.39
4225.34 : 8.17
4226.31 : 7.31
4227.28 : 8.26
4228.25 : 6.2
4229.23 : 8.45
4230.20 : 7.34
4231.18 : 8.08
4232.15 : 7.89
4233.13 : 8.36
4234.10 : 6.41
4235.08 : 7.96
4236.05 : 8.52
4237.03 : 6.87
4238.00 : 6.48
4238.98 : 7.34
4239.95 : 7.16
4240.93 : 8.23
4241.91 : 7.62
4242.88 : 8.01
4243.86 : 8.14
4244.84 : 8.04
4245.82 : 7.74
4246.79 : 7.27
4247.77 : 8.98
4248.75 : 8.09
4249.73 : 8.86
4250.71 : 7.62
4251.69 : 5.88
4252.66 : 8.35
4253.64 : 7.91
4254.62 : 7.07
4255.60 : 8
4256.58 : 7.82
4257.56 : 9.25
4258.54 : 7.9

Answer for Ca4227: 1.83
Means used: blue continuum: 9.4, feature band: 7.52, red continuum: 8.05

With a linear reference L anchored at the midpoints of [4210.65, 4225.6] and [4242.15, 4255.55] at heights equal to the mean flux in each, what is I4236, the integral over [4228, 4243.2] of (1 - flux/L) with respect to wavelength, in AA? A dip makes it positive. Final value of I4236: 1.2 AA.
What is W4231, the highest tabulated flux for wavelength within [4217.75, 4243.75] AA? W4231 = 9.23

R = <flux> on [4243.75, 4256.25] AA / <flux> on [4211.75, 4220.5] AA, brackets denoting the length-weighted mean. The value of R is 0.83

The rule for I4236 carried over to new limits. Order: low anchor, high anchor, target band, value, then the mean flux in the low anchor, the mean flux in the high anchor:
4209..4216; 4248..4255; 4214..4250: 2.4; 9.52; 7.74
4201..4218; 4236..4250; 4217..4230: 1.2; 8.83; 7.78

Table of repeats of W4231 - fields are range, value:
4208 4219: 19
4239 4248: 8.98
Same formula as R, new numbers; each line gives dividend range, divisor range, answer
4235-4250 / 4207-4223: 0.89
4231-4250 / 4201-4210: 0.97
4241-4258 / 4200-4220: 0.92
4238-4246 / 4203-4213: 0.95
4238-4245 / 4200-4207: 0.96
